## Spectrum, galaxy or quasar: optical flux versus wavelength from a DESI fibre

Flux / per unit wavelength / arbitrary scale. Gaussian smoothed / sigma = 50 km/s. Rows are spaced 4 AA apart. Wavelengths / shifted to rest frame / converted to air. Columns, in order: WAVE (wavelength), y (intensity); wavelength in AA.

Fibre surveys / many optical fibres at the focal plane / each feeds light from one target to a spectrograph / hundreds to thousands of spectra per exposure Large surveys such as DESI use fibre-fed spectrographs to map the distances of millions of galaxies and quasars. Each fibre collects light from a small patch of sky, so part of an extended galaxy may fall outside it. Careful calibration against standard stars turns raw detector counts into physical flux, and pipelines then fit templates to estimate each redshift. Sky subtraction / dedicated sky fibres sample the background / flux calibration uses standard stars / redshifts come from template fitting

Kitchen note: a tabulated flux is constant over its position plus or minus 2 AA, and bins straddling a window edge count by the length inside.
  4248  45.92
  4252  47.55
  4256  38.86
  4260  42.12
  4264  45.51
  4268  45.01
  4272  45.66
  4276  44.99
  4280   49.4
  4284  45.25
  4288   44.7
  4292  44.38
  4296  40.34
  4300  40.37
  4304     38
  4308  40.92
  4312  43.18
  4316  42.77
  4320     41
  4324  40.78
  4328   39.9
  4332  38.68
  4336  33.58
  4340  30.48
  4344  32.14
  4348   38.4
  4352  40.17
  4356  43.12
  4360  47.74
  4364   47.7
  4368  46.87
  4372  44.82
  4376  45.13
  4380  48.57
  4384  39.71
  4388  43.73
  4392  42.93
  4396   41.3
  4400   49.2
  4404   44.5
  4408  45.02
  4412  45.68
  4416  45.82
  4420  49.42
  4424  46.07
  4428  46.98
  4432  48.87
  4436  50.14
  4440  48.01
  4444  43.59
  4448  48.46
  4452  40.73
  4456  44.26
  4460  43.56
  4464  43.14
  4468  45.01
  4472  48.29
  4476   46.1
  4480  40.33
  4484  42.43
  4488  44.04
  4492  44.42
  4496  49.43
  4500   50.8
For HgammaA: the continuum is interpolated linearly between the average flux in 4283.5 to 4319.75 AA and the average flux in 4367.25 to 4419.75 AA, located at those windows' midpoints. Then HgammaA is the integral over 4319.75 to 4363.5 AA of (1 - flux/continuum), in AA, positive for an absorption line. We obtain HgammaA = 4.4 AA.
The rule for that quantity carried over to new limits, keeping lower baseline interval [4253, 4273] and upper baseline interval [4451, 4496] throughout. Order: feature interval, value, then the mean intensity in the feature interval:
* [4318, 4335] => 1.6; 39.7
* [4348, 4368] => -0.2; 44.3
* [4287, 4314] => 1.3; 41.6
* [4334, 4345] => 2.9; 32.1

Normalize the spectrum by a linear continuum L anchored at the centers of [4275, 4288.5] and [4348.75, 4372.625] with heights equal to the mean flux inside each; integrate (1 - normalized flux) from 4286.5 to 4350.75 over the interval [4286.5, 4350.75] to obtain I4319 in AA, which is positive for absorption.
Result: 8.9 AA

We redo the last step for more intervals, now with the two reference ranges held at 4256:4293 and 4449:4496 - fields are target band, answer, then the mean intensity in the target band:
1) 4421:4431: -0.6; 47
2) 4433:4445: -0.9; 47.7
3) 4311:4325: 0.9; 41.9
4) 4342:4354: 2.1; 36.9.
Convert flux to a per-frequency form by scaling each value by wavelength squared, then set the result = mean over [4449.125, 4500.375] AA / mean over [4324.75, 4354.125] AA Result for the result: 1.3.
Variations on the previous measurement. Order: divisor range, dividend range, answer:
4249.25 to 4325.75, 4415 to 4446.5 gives 1.17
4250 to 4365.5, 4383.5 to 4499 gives 1.15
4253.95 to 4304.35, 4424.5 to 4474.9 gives 1.14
